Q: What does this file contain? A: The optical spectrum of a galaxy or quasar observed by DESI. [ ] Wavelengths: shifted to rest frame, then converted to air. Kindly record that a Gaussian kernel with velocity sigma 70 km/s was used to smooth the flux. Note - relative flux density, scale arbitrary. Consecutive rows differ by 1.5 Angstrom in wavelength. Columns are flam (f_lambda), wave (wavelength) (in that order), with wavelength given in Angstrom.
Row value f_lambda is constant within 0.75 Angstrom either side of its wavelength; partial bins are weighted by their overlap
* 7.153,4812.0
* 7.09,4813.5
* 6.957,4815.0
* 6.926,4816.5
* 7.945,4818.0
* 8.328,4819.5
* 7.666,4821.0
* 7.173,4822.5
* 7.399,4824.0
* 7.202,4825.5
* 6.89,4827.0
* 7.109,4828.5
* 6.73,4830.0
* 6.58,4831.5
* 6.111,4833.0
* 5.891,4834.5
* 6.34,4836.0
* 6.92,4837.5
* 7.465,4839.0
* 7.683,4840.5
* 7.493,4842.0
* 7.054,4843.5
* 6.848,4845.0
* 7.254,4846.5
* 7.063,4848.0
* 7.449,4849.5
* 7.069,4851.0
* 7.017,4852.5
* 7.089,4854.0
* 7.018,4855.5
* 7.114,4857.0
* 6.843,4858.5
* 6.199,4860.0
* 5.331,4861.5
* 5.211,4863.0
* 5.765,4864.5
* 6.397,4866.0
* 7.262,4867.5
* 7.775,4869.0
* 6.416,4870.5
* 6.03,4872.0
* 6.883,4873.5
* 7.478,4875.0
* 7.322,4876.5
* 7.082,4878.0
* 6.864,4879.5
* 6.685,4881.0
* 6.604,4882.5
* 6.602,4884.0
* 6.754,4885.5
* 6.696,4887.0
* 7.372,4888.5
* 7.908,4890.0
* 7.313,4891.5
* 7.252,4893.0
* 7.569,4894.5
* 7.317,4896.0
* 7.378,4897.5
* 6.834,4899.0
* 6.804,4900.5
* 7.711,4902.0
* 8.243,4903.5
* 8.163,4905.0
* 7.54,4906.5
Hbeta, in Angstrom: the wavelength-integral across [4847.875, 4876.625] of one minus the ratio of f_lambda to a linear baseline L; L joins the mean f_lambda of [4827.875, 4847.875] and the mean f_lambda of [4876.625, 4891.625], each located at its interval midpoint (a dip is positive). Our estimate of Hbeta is 0.9 Angstrom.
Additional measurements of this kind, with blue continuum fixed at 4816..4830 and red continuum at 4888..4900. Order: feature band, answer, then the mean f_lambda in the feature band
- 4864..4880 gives 1.09 Angstrom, 6.86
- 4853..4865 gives 1.66 Angstrom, 6.35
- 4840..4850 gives 0.17 Angstrom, 7.25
